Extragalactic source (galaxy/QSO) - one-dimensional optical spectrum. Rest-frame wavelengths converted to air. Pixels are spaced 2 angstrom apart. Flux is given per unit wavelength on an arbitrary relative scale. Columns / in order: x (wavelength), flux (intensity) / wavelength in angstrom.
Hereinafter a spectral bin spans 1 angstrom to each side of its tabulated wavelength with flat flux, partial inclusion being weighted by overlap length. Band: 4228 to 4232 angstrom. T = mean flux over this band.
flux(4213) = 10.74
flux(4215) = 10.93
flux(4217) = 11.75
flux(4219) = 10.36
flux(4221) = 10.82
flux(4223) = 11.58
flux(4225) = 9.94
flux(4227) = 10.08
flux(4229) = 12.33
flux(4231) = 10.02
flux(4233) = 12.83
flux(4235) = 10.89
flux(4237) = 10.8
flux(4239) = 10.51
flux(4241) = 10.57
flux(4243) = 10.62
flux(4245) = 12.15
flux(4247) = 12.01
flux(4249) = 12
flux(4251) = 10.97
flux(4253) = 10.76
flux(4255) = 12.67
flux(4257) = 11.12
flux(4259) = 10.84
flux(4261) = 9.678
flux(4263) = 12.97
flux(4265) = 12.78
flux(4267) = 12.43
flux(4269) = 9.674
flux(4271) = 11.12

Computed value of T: 11.2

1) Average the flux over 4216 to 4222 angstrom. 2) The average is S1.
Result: 11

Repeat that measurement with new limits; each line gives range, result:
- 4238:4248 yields 11.2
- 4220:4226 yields 10.8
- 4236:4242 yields 10.6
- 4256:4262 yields 10.5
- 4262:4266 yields 12.9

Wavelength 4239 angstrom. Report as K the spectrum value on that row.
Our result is 10.51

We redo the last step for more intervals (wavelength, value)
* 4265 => 12.78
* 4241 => 10.57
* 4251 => 10.97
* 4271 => 11.12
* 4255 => 12.67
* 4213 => 10.74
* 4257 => 11.12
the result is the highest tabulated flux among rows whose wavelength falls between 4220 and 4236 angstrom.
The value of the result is 12.83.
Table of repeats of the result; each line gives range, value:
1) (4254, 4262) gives 12.67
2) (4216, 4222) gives 11.75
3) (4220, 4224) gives 11.58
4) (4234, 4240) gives 10.89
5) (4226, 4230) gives 12.33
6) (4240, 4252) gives 12.15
